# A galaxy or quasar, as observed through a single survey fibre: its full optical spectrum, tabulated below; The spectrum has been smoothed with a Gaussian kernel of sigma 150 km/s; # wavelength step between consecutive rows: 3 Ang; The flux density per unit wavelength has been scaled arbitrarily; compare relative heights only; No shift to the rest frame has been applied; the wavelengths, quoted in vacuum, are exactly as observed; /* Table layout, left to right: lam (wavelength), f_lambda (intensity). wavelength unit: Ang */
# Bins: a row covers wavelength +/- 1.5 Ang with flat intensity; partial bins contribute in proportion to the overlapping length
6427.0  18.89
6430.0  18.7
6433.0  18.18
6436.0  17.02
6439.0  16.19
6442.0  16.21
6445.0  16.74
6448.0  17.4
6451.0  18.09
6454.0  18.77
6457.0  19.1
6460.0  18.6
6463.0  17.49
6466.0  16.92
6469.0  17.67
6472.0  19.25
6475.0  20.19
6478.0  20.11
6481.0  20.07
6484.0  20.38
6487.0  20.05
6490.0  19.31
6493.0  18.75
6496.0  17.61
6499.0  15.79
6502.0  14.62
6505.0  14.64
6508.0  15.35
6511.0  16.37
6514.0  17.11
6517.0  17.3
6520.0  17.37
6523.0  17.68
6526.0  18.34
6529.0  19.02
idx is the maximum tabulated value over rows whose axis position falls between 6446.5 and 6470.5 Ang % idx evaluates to 19.1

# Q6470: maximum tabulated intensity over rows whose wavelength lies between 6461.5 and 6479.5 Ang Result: 20.19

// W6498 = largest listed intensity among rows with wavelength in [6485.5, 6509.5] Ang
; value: 20.05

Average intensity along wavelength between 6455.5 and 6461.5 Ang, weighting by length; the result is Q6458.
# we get 18.9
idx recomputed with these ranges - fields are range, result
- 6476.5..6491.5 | 20.38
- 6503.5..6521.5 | 17.37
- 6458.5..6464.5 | 18.6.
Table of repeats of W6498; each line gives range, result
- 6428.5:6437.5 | 18.7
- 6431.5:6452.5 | 18.18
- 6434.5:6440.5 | 17.02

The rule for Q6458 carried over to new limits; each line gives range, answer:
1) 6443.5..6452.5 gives 17.4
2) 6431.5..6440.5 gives 17.1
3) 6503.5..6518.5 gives 16.2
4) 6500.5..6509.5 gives 14.9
